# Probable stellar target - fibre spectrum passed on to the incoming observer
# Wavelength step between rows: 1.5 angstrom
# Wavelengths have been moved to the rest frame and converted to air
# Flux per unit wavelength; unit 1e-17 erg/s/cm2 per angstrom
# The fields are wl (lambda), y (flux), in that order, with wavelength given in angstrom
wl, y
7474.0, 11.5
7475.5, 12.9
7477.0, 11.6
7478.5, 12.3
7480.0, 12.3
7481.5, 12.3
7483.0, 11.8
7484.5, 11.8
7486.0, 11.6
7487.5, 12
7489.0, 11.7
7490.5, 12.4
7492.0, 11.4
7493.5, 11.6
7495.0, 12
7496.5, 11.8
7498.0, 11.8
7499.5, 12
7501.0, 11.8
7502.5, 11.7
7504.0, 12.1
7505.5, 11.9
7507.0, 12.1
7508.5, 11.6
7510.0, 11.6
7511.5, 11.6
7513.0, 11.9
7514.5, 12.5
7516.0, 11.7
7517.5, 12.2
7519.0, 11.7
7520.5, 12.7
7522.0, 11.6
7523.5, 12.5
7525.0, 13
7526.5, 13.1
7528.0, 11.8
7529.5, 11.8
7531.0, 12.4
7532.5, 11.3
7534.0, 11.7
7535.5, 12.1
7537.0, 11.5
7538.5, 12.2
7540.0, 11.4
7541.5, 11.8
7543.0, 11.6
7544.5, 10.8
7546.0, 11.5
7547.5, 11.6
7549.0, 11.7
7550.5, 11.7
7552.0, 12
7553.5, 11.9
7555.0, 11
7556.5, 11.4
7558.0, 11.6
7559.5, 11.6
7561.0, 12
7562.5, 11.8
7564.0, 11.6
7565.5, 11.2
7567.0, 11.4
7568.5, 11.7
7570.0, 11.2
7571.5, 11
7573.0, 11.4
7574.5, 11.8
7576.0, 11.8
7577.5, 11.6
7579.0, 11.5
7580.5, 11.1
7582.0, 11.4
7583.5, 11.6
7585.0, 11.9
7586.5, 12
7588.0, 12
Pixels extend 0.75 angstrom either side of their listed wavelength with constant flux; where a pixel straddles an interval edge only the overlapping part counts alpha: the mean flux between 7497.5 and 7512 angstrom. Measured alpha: 11.8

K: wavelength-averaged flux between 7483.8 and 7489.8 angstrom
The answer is 11.8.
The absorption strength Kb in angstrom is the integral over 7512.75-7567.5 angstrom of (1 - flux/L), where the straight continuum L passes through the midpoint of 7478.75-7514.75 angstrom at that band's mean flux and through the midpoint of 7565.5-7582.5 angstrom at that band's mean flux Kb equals -0.88 angstrom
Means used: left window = 11.9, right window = 11.4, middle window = 11.8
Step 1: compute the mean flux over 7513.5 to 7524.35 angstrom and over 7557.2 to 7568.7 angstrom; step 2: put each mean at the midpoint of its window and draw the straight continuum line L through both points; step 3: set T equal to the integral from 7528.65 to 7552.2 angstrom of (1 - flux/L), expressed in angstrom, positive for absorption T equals 0.4 angstrom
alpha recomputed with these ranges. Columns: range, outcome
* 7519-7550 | 11.9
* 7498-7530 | 12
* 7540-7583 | 11.5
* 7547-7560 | 11.6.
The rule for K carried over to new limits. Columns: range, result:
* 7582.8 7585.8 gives 11.8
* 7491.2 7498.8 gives 11.7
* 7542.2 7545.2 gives 11.2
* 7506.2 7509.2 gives 11.9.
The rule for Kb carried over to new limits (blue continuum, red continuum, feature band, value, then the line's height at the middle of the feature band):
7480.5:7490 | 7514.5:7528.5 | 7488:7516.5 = 0.5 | 12.1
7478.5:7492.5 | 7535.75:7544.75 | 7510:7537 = -0.8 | 11.7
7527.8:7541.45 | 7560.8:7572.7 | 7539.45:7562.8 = 0.1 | 11.6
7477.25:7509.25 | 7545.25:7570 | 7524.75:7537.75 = -0.4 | 11.7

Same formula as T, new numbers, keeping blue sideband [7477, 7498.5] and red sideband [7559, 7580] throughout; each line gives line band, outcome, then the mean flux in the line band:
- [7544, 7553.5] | 0.0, 11.6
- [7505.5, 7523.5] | -0.3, 11.9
